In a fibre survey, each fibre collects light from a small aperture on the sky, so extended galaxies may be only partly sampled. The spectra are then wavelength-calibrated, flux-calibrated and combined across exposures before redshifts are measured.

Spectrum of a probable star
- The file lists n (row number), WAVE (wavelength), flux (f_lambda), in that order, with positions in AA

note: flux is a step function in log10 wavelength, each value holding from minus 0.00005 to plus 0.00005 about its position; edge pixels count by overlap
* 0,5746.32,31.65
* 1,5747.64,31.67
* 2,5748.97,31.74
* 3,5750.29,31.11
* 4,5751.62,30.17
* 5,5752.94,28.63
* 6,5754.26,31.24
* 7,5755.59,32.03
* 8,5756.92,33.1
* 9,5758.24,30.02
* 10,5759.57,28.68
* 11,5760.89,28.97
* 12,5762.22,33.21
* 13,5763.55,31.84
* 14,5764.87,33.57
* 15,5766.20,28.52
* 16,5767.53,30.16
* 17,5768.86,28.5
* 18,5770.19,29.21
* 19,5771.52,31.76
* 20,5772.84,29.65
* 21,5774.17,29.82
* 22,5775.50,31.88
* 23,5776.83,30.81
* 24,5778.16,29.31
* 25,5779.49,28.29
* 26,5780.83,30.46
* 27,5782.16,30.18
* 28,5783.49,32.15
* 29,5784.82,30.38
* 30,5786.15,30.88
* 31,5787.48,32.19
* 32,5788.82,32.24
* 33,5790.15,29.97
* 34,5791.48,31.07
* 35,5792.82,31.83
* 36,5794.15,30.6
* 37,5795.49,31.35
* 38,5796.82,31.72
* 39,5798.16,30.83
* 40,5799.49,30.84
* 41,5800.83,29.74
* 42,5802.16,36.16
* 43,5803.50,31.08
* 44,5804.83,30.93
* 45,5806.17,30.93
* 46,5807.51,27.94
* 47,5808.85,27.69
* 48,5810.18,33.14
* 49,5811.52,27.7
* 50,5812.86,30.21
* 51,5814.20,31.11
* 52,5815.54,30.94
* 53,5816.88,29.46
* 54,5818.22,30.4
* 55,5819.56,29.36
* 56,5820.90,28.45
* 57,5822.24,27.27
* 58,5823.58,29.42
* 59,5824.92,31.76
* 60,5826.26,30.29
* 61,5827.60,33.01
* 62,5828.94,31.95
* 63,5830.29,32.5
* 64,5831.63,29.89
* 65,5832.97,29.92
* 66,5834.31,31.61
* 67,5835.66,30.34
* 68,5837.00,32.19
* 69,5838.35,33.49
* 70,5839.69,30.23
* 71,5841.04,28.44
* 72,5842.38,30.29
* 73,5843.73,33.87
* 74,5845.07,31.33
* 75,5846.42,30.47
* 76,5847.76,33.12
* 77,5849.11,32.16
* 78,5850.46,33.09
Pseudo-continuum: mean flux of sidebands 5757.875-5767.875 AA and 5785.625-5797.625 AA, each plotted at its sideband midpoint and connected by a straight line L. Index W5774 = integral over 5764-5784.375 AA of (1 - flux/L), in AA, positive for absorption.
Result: 0.4 AA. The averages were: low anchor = 30.6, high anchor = 31.3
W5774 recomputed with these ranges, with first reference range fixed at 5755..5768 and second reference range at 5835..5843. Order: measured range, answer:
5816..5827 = 0.46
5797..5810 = 0.05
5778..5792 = 0.12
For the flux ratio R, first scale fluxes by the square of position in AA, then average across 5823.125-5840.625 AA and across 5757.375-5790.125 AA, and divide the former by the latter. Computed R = 1.04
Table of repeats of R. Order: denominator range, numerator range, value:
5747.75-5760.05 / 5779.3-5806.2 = 1.03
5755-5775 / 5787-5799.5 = 1.03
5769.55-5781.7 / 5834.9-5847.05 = 1.06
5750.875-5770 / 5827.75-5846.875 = 1.05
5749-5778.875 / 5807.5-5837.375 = 1.01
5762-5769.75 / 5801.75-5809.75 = 1.01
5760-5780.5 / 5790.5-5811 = 1.03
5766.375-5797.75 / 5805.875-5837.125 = 1.00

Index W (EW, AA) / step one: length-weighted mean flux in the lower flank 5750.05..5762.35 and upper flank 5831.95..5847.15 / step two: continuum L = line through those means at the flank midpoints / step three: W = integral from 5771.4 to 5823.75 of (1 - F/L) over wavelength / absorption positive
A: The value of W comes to 0.6 AA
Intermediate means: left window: 30.6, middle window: 30.5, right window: 31.1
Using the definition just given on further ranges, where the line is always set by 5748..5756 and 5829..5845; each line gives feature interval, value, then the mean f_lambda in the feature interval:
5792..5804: -0.22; 31.6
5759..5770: 0.17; 30.4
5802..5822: 0.60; 30.1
